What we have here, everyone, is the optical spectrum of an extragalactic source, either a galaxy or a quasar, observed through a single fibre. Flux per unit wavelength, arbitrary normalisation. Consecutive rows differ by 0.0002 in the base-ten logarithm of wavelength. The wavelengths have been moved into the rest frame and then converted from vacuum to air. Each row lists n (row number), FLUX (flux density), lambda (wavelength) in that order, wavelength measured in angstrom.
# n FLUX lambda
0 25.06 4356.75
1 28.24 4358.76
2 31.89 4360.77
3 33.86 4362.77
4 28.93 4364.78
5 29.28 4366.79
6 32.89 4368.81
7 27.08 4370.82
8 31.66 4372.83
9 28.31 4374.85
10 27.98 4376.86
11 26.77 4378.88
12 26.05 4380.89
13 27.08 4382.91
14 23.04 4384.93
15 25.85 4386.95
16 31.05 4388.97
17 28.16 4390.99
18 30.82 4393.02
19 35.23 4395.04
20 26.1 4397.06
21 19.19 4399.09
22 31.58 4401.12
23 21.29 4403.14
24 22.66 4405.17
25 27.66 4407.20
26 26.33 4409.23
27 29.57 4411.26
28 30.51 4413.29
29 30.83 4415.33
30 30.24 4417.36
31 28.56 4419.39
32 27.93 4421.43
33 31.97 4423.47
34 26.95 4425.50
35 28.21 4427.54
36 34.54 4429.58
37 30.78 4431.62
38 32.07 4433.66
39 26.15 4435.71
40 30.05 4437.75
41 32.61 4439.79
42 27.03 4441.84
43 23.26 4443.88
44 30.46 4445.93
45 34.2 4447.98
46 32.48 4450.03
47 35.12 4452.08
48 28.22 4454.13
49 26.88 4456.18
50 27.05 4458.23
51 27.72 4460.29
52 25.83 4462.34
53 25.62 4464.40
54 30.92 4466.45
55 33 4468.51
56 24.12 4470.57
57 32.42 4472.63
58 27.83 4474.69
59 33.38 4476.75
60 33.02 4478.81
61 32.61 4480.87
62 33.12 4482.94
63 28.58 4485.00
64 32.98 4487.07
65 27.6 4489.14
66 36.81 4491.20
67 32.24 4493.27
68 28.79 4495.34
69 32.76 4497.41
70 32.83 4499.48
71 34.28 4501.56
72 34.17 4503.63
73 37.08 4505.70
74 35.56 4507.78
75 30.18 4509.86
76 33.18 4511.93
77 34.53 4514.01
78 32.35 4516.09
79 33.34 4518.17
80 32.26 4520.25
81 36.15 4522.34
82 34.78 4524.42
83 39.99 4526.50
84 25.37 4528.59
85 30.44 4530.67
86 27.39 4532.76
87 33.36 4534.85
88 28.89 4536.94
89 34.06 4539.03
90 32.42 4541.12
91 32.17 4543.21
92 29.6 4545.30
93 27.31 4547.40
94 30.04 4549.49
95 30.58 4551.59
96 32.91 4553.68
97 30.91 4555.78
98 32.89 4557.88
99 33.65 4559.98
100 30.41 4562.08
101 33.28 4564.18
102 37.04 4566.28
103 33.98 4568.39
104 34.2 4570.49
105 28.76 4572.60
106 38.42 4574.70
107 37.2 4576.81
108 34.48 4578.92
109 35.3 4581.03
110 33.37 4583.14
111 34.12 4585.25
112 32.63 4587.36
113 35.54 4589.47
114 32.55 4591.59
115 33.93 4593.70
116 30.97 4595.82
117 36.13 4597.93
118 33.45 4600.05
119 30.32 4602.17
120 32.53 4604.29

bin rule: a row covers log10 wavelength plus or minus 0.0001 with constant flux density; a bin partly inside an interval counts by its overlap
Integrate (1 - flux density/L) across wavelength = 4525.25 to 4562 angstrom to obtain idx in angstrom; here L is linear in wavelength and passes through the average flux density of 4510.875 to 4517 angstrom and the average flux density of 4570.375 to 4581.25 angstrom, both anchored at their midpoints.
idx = 3.0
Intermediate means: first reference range 33.4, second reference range 34.7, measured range 31.3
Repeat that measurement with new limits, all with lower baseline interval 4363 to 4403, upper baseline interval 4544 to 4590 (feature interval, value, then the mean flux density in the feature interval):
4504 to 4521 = -1.1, 33.6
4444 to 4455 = -0.5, 31.4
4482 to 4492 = -0.2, 31.7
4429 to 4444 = -0.1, 29.8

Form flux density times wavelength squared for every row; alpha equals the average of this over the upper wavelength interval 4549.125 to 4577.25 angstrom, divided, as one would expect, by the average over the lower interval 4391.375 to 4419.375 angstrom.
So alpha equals 1.3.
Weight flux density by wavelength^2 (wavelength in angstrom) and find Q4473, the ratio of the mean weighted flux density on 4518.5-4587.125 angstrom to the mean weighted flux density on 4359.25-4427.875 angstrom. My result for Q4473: 1.2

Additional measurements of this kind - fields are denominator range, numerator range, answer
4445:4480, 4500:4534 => 1.14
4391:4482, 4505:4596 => 1.19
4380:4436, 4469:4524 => 1.19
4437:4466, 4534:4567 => 1.14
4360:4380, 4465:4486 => 1.08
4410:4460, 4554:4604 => 1.20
